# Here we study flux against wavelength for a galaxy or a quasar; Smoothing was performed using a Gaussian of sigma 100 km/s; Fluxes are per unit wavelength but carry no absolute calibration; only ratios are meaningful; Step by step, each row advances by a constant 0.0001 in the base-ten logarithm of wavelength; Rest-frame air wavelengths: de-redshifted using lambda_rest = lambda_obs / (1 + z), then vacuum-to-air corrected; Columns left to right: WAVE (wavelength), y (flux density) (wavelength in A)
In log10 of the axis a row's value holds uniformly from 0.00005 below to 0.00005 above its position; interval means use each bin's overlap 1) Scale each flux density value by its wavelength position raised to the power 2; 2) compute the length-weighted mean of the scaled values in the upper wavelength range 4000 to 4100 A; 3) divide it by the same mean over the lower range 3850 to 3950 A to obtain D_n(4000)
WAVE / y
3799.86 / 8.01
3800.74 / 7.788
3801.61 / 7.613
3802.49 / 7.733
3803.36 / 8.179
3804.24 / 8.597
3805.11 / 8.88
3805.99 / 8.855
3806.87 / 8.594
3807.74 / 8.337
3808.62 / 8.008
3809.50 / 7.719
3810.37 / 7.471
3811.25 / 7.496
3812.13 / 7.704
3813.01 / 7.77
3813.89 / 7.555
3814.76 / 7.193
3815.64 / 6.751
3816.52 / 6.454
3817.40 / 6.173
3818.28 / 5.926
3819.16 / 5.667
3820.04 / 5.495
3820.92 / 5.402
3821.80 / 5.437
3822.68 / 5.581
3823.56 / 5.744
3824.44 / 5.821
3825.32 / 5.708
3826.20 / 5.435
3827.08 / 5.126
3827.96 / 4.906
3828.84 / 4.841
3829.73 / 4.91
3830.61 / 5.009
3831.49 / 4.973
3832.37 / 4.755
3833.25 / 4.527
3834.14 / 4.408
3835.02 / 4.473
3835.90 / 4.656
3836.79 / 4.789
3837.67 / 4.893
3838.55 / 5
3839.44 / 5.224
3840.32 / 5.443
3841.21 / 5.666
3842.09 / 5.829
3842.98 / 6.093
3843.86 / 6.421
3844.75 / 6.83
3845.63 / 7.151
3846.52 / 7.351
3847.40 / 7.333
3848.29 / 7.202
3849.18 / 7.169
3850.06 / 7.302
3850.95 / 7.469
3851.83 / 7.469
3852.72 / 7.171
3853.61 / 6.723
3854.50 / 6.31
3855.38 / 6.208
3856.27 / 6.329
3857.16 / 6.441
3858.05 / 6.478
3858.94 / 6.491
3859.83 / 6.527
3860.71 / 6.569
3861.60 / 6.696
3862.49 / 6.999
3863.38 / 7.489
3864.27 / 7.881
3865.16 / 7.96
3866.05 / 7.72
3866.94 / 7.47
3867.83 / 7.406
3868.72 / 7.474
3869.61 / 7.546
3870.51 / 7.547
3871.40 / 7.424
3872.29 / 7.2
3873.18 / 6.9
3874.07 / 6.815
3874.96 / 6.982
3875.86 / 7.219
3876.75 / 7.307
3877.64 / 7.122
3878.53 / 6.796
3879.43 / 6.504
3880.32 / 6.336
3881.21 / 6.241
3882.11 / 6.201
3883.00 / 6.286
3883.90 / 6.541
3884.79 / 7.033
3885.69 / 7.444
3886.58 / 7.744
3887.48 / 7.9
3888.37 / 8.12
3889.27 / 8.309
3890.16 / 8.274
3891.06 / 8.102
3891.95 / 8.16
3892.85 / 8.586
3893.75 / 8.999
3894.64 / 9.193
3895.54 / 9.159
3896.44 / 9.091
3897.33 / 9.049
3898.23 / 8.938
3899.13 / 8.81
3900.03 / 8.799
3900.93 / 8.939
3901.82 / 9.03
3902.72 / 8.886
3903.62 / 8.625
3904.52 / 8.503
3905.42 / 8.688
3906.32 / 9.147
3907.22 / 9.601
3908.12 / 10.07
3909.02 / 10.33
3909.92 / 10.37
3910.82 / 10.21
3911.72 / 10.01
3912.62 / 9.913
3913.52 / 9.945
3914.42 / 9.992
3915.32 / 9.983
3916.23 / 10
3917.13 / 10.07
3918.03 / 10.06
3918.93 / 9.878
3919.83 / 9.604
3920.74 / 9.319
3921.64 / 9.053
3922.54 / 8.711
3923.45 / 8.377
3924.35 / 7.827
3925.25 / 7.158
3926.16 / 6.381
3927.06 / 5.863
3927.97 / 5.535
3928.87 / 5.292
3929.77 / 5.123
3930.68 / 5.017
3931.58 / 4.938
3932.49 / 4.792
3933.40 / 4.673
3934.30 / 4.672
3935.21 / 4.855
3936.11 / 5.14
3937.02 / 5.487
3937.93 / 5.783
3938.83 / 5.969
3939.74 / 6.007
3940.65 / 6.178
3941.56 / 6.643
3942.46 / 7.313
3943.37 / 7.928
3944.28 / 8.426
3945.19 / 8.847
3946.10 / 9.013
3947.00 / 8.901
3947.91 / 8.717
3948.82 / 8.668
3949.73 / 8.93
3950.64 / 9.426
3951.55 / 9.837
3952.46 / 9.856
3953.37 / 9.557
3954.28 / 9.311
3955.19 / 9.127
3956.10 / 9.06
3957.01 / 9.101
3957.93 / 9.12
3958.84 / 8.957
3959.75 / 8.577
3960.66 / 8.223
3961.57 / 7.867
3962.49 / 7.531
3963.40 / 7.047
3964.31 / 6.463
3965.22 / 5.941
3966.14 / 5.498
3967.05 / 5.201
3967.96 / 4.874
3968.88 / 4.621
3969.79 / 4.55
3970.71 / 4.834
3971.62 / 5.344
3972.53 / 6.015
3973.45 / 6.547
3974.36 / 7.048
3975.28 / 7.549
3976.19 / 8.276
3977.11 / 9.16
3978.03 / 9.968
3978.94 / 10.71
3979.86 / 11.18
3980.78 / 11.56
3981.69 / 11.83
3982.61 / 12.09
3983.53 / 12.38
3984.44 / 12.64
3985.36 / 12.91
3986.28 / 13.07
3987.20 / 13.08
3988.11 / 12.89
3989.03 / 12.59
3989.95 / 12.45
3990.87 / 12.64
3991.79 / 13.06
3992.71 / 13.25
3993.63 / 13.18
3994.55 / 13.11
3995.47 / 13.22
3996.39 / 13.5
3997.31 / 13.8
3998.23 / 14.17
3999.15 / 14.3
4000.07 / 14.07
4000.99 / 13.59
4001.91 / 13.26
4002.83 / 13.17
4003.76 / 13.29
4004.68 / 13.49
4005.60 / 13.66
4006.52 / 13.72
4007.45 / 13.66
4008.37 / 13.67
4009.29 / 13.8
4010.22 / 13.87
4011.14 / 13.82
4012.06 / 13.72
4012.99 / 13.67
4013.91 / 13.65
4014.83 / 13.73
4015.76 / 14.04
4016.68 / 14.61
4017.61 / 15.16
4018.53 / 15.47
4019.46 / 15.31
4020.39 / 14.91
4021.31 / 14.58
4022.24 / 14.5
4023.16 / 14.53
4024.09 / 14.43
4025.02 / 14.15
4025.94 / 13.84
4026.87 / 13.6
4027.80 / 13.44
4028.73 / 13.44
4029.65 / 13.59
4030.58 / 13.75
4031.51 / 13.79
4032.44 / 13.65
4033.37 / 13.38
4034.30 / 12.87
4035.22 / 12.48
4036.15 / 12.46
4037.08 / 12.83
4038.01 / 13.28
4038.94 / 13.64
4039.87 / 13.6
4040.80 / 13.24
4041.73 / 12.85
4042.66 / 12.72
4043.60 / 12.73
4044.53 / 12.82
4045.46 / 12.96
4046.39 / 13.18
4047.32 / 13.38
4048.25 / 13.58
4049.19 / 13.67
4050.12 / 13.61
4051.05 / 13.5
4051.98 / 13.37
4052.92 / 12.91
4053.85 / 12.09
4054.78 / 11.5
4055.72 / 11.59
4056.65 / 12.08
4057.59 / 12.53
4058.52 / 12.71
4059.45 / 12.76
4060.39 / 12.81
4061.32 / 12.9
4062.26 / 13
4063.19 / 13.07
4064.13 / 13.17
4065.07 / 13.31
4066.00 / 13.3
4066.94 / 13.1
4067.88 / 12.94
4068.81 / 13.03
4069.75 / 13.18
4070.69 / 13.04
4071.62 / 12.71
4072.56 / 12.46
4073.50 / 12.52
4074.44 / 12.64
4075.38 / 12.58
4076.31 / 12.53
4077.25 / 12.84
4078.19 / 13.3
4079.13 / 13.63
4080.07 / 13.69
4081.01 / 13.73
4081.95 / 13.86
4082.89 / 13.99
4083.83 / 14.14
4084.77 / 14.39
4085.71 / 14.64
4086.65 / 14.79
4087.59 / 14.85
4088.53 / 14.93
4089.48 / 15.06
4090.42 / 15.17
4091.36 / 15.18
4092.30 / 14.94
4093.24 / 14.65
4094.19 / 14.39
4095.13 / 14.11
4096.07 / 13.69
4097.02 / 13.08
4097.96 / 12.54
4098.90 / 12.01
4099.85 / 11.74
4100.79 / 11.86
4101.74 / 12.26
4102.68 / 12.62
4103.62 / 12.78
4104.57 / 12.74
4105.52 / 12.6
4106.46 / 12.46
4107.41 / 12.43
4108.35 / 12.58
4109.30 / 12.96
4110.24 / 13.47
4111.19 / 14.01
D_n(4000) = 1.9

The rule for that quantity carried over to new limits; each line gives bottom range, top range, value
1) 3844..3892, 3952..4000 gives 1.46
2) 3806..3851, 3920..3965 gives 1.28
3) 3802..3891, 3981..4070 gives 2.19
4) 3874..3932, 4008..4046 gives 1.78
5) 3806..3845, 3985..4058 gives 2.49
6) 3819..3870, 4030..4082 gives 2.35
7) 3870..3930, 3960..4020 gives 1.43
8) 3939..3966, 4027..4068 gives 1.66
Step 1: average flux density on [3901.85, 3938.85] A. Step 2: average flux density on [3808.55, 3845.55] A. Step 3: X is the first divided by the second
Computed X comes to 1.4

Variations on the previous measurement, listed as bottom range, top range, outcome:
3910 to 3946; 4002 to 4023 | 1.87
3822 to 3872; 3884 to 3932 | 1.36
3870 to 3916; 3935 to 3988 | 1.00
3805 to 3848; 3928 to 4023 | 1.64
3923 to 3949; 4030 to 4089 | 2.02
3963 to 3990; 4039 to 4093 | 1.50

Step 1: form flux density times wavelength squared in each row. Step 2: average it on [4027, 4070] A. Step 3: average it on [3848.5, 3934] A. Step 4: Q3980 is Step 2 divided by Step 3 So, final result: 1.81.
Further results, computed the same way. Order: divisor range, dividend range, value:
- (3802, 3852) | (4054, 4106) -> 2.37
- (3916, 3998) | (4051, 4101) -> 1.63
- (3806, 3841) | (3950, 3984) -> 1.49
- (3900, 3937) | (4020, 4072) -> 1.74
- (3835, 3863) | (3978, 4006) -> 2.18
